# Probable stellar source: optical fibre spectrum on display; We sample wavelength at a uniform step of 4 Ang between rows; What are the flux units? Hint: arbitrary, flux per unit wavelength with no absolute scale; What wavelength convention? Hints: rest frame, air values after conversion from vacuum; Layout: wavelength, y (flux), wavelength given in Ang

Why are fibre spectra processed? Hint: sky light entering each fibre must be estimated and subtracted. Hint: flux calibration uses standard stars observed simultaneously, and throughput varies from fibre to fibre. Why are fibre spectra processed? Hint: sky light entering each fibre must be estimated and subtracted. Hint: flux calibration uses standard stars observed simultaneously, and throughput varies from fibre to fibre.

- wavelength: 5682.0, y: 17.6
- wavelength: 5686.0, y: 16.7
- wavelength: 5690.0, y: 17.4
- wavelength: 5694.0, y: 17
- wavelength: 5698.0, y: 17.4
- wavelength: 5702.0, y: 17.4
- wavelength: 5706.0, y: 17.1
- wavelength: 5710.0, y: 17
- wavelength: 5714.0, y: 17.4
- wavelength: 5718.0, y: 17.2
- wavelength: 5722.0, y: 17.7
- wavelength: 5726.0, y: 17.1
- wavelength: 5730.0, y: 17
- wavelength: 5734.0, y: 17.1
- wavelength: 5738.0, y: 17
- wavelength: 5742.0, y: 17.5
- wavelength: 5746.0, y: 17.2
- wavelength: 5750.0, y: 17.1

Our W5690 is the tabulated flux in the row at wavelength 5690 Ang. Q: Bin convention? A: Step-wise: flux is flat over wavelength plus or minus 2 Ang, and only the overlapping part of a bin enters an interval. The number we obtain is 17.4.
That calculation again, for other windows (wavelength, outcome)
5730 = 17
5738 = 17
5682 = 17.6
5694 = 17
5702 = 17.4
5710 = 17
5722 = 17.7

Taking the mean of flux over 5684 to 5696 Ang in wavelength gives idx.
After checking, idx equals 17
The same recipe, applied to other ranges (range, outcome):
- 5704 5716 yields 17.2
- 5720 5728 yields 17.4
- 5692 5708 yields 17.2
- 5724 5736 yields 17.1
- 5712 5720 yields 17.3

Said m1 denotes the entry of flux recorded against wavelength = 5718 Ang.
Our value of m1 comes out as 17.2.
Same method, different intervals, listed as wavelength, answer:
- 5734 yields 17.1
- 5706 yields 17.1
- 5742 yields 17.5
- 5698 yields 17.4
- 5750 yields 17.1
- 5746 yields 17.2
